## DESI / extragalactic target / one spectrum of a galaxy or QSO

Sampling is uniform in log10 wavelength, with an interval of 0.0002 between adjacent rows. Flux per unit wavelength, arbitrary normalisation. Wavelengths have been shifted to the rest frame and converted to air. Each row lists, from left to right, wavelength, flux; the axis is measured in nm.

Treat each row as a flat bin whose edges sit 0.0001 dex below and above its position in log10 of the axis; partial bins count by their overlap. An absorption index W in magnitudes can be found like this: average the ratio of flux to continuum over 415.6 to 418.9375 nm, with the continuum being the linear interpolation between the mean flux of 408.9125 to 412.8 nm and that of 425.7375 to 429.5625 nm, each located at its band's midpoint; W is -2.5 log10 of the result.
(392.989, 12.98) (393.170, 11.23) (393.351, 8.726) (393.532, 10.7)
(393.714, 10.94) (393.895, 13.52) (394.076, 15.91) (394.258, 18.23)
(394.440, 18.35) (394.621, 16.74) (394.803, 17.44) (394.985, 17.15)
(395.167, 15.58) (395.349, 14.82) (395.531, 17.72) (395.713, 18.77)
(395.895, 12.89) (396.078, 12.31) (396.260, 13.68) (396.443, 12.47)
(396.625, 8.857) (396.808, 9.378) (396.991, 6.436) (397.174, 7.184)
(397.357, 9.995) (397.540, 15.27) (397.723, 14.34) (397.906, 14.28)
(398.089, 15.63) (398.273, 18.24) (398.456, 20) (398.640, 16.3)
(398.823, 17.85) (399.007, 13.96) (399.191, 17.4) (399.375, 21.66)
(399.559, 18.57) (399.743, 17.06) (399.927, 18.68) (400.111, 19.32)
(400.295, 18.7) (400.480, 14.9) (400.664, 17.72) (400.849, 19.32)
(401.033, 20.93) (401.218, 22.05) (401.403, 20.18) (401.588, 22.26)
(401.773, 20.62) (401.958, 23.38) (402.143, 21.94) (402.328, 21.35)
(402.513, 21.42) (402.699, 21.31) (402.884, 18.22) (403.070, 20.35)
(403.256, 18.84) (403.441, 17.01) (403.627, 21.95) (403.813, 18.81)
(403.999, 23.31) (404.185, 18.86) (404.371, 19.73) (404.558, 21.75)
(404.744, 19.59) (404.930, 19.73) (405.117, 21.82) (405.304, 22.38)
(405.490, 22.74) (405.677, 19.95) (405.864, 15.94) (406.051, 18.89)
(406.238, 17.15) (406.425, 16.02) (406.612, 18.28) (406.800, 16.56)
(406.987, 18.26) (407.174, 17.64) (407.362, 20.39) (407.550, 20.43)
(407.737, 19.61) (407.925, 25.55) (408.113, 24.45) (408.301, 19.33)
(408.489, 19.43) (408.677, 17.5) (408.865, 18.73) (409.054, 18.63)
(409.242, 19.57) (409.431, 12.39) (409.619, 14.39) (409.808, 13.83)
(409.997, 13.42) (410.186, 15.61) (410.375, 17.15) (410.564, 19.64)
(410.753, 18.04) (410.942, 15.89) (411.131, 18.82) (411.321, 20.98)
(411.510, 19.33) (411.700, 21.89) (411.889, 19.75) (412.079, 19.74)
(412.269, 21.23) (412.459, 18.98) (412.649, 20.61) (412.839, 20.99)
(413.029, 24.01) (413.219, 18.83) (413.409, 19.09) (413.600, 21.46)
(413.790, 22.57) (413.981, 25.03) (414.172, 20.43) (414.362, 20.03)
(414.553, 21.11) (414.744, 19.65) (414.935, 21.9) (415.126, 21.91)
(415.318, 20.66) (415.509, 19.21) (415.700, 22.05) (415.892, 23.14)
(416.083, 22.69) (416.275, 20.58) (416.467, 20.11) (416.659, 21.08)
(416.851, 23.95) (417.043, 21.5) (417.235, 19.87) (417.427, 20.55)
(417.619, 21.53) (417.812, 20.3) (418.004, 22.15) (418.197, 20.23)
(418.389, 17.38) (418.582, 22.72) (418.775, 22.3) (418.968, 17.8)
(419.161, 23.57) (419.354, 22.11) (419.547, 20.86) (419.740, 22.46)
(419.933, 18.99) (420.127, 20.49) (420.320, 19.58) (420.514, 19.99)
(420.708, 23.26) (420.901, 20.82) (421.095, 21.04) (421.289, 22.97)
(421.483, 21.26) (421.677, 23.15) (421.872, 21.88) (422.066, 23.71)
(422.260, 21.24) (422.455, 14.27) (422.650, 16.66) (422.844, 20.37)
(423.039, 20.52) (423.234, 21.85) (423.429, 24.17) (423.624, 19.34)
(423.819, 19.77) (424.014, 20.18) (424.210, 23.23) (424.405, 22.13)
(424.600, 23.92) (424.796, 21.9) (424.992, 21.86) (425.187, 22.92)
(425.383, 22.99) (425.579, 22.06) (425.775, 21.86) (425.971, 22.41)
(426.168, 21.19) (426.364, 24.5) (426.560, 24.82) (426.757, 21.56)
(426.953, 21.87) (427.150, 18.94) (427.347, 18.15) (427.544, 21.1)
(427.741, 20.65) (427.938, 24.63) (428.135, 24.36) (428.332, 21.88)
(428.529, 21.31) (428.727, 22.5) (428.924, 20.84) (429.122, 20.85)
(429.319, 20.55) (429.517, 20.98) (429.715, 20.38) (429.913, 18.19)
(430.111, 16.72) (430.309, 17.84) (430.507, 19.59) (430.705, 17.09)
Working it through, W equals -0.09 mag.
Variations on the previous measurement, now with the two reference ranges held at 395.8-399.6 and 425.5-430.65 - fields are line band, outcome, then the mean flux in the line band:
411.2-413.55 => -0.17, 20.5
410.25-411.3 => -0.06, 18.1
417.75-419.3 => -0.11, 20.9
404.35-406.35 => -0.25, 19.9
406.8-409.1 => -0.21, 19.9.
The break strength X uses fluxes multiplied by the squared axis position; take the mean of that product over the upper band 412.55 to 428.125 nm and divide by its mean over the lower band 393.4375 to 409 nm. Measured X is 1.31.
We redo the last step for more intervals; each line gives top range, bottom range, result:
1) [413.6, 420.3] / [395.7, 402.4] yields 1.39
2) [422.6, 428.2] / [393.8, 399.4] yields 1.69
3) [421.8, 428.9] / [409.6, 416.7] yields 1.15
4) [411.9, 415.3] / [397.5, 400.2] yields 1.31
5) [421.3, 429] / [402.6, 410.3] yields 1.25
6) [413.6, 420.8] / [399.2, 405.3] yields 1.14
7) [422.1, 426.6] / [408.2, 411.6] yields 1.32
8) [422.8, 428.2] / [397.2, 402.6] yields 1.36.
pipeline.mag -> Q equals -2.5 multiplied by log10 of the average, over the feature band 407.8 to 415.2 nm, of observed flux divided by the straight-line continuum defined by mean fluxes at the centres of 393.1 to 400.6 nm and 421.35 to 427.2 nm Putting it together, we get -0.06 mag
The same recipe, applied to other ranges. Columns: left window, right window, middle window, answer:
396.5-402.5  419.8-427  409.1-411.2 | 0.17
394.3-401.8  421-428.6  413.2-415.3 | -0.09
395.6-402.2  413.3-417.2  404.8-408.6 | -0.05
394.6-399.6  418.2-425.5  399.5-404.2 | -0.24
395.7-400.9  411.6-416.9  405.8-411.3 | 0.05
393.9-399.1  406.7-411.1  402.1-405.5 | -0.23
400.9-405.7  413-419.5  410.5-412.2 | 0.09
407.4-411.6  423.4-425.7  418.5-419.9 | -0.05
